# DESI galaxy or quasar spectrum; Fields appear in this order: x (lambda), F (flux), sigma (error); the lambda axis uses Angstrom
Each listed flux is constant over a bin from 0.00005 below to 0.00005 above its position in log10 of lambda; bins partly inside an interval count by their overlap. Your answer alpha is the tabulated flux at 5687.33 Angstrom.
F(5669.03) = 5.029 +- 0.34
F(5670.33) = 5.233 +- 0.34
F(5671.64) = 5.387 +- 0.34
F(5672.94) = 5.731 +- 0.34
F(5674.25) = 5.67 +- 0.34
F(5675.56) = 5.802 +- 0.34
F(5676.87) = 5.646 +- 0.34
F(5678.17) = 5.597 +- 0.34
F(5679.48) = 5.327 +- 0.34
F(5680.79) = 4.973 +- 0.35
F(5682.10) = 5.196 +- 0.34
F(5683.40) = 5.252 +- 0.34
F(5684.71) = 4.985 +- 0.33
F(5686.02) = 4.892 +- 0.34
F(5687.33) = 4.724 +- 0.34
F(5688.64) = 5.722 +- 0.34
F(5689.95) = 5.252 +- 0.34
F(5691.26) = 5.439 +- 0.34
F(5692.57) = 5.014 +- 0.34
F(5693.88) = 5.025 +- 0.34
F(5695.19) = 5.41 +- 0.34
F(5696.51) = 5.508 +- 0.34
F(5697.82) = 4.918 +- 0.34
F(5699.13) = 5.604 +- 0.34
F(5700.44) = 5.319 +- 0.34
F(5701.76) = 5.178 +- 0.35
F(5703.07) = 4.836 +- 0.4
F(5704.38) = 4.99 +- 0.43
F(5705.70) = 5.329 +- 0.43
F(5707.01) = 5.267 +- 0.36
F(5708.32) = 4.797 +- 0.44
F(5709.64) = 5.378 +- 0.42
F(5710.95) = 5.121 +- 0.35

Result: 4.724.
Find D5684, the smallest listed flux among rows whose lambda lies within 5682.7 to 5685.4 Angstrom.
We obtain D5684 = 4.985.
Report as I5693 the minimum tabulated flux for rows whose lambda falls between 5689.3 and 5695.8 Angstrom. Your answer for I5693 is 5.014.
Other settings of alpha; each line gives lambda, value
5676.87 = 5.646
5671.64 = 5.387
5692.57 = 5.014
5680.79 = 4.973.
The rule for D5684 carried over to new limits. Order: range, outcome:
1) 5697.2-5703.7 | 4.836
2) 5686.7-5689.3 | 4.724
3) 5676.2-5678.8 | 5.597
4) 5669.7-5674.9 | 5.233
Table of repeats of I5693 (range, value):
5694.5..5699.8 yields 4.918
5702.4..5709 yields 4.797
